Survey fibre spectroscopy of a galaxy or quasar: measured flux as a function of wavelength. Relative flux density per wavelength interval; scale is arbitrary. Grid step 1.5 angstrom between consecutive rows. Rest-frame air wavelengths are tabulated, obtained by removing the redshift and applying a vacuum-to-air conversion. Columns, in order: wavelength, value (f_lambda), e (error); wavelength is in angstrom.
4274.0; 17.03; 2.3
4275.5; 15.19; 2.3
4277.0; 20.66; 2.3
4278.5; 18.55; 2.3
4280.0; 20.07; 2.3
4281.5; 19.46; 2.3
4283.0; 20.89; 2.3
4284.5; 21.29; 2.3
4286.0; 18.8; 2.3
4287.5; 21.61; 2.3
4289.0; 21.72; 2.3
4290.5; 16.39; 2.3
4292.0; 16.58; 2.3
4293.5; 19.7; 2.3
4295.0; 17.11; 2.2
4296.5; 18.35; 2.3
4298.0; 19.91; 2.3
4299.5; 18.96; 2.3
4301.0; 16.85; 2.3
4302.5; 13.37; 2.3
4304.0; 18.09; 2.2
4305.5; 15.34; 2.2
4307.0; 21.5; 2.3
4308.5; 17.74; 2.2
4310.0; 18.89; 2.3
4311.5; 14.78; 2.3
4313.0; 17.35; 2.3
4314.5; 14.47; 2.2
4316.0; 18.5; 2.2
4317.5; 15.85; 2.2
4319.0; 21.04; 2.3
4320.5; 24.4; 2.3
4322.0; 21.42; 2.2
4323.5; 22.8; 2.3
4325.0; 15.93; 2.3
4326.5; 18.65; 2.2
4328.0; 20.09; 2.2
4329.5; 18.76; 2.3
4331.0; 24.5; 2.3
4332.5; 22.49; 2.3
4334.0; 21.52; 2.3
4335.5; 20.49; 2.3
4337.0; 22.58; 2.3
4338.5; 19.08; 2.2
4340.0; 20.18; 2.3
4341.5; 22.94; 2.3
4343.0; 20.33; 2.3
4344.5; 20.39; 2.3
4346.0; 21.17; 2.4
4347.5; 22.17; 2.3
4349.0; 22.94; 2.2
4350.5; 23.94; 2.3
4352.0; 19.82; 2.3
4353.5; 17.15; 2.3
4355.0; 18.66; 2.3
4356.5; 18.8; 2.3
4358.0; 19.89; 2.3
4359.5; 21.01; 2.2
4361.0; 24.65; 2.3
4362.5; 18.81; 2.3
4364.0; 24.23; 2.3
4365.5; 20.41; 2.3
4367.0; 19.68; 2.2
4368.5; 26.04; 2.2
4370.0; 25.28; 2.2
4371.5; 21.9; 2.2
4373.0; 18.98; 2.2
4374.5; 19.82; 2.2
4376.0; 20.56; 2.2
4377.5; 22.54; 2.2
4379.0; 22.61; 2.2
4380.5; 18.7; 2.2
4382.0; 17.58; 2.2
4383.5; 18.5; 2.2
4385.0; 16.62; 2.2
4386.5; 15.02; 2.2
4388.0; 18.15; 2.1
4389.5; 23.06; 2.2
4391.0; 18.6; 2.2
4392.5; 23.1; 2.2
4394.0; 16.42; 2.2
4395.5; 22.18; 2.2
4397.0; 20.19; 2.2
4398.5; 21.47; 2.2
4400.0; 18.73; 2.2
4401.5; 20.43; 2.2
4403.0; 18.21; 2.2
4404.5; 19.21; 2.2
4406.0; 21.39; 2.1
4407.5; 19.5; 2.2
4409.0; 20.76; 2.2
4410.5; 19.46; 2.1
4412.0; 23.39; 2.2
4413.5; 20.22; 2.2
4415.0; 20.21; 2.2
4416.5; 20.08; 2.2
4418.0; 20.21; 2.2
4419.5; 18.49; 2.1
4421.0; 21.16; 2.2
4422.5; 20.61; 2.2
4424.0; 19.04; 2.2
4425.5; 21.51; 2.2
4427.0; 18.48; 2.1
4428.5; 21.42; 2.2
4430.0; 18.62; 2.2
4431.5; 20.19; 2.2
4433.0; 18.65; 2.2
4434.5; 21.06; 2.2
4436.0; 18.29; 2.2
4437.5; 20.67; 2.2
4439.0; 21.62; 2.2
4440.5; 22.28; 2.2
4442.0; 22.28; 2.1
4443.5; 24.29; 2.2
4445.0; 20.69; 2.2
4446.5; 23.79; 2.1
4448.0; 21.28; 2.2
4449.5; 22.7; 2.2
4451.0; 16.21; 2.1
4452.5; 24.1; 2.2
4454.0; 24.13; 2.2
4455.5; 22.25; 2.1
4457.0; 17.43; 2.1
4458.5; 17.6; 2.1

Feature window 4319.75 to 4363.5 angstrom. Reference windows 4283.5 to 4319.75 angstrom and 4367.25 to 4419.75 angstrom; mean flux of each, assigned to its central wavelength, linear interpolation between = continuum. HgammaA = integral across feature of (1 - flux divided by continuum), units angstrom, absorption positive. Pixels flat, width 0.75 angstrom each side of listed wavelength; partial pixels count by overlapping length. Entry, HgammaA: -4.31 angstrom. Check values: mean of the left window 18.1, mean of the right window 20.2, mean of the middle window 20.9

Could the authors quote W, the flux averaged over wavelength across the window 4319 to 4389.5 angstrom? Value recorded 20.7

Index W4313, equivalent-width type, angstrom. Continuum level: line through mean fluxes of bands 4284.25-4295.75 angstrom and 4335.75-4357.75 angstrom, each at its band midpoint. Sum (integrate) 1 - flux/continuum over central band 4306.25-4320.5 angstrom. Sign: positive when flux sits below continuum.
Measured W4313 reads 1.2 angstrom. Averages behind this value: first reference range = 19.1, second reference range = 20.7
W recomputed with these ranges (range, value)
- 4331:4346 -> 21.3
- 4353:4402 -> 20.3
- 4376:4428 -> 19.9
